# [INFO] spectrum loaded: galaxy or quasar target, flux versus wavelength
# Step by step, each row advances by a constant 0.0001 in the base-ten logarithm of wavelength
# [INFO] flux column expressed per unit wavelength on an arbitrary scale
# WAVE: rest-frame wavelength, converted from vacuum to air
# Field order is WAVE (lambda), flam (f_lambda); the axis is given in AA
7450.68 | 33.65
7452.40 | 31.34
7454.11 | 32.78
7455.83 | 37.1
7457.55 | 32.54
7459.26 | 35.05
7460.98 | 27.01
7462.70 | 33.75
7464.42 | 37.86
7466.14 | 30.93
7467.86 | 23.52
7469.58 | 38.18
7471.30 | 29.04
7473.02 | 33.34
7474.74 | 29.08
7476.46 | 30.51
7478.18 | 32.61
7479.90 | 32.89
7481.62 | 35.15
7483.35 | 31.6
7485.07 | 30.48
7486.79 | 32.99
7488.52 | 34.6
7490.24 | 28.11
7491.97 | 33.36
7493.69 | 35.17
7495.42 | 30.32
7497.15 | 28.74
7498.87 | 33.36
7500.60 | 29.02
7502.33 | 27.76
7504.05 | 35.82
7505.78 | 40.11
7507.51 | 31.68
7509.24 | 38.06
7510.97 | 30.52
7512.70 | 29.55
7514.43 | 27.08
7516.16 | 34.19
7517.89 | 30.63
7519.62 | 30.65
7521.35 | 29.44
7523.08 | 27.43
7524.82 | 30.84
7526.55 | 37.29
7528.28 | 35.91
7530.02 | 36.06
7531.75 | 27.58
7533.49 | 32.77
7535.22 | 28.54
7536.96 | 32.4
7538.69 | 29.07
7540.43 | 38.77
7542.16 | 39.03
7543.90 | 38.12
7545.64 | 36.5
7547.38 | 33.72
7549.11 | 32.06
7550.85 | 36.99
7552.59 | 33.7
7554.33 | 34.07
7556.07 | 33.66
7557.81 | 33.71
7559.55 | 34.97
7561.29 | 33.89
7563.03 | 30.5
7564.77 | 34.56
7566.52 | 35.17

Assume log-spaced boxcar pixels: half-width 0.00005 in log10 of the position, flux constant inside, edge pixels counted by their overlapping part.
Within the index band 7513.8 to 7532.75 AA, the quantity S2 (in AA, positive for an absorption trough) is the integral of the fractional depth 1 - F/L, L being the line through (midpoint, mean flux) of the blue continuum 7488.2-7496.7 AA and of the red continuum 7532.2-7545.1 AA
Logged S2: 1.0 AA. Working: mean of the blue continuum 32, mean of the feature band 31.6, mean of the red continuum 33.9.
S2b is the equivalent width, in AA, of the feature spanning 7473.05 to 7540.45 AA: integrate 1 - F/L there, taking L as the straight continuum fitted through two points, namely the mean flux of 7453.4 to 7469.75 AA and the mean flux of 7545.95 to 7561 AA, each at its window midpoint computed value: 2.9 AA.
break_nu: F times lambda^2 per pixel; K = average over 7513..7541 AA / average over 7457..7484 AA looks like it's 1.00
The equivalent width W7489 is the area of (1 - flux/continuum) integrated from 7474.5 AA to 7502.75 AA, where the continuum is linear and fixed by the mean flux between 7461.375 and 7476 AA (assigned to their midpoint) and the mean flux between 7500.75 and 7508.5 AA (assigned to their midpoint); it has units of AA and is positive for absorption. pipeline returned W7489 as 0.9 AA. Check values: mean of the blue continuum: 31.8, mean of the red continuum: 33.5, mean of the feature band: 31.6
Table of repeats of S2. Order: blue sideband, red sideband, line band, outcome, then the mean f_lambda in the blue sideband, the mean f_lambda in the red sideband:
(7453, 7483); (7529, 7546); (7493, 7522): 1.15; 32.4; 33.8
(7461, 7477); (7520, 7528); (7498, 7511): -0.78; 31.6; 31.6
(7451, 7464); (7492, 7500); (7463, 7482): 0.30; 33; 32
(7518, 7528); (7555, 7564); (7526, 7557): -1.73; 31.4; 33.4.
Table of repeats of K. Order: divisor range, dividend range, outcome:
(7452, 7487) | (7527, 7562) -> 1.08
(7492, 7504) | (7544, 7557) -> 1.12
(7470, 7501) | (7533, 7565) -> 1.09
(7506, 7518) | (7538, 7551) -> 1.11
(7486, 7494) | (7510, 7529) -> 0.96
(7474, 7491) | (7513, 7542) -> 1.01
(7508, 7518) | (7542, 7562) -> 1.11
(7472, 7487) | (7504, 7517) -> 1.05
